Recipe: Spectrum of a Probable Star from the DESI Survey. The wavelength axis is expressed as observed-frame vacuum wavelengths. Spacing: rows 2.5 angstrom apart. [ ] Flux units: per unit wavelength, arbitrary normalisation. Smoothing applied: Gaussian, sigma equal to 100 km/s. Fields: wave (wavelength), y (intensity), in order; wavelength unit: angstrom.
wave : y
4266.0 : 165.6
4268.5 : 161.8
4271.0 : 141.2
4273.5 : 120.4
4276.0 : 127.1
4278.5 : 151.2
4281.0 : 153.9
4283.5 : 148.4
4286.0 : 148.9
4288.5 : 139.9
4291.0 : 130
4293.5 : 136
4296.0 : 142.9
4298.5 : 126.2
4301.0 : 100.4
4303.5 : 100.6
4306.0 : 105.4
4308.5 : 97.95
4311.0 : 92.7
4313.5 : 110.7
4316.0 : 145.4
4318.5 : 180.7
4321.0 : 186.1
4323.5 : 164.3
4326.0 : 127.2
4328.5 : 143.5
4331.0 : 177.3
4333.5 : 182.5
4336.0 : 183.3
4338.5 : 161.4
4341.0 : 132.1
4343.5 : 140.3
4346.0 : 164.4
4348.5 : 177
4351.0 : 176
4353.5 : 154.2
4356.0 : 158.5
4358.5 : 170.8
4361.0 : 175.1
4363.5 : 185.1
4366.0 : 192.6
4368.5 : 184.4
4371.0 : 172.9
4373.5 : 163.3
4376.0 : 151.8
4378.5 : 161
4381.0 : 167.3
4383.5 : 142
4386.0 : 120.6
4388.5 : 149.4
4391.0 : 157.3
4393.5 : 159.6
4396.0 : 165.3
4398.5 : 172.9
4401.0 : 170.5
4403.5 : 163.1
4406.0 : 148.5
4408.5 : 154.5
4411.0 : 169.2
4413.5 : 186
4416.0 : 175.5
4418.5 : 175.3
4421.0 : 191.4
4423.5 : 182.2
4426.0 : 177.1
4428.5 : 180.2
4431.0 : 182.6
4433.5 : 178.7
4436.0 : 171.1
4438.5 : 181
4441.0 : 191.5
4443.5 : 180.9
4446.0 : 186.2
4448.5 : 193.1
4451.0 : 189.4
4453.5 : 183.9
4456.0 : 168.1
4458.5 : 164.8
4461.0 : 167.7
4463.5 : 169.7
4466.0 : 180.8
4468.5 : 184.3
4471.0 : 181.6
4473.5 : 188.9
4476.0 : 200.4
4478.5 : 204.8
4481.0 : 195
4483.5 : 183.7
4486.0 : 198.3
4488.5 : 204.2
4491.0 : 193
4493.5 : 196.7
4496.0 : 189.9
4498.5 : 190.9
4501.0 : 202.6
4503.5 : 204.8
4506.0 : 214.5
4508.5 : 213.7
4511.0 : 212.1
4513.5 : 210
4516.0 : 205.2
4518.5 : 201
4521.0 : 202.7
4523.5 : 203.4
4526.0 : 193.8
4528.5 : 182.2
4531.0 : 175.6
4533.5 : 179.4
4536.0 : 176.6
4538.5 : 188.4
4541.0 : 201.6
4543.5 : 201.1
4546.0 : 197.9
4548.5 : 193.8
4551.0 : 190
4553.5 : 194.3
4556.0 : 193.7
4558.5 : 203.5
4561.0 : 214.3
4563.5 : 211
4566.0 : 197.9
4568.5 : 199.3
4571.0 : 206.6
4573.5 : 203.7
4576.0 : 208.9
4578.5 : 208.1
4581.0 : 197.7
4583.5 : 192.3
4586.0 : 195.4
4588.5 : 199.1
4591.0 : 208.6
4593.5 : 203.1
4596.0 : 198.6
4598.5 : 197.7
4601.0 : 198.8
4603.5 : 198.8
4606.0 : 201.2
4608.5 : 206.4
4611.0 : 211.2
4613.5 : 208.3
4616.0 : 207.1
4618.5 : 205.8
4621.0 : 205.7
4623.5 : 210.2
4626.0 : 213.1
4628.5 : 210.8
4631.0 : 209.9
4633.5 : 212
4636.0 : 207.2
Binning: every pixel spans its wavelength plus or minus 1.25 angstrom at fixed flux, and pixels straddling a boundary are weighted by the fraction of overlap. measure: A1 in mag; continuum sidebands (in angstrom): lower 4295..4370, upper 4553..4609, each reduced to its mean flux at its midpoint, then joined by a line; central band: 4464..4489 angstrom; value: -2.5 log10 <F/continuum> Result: -0.06 mag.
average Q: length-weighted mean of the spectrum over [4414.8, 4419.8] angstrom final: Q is 176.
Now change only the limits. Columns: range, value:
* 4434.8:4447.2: 182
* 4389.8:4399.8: 164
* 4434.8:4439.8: 176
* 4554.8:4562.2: 204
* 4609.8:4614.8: 210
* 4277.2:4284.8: 151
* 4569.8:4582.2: 205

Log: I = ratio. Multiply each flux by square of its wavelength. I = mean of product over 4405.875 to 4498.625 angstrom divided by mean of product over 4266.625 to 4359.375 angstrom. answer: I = 1.3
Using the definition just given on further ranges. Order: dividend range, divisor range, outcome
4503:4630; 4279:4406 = 1.46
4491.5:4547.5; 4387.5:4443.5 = 1.20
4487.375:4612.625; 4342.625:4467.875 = 1.25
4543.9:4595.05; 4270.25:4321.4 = 1.73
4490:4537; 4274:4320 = 1.67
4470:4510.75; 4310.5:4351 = 1.36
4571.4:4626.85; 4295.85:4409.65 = 1.48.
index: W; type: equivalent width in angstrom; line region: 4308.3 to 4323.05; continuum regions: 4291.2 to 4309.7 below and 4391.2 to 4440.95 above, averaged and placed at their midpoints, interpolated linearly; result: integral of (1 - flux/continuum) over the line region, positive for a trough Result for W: -1.8 angstrom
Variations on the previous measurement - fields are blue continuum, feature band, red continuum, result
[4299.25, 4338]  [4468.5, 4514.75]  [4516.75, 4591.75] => -4.2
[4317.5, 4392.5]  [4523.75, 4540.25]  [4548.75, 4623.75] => 0.7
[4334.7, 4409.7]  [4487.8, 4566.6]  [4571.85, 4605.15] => -3.4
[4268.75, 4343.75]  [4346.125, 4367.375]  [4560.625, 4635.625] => -3.1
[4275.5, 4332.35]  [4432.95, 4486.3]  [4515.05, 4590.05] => -2.8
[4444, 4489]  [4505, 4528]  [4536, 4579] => -1.4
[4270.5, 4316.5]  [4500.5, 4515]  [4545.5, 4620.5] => -2.2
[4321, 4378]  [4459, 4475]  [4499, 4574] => 0.7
